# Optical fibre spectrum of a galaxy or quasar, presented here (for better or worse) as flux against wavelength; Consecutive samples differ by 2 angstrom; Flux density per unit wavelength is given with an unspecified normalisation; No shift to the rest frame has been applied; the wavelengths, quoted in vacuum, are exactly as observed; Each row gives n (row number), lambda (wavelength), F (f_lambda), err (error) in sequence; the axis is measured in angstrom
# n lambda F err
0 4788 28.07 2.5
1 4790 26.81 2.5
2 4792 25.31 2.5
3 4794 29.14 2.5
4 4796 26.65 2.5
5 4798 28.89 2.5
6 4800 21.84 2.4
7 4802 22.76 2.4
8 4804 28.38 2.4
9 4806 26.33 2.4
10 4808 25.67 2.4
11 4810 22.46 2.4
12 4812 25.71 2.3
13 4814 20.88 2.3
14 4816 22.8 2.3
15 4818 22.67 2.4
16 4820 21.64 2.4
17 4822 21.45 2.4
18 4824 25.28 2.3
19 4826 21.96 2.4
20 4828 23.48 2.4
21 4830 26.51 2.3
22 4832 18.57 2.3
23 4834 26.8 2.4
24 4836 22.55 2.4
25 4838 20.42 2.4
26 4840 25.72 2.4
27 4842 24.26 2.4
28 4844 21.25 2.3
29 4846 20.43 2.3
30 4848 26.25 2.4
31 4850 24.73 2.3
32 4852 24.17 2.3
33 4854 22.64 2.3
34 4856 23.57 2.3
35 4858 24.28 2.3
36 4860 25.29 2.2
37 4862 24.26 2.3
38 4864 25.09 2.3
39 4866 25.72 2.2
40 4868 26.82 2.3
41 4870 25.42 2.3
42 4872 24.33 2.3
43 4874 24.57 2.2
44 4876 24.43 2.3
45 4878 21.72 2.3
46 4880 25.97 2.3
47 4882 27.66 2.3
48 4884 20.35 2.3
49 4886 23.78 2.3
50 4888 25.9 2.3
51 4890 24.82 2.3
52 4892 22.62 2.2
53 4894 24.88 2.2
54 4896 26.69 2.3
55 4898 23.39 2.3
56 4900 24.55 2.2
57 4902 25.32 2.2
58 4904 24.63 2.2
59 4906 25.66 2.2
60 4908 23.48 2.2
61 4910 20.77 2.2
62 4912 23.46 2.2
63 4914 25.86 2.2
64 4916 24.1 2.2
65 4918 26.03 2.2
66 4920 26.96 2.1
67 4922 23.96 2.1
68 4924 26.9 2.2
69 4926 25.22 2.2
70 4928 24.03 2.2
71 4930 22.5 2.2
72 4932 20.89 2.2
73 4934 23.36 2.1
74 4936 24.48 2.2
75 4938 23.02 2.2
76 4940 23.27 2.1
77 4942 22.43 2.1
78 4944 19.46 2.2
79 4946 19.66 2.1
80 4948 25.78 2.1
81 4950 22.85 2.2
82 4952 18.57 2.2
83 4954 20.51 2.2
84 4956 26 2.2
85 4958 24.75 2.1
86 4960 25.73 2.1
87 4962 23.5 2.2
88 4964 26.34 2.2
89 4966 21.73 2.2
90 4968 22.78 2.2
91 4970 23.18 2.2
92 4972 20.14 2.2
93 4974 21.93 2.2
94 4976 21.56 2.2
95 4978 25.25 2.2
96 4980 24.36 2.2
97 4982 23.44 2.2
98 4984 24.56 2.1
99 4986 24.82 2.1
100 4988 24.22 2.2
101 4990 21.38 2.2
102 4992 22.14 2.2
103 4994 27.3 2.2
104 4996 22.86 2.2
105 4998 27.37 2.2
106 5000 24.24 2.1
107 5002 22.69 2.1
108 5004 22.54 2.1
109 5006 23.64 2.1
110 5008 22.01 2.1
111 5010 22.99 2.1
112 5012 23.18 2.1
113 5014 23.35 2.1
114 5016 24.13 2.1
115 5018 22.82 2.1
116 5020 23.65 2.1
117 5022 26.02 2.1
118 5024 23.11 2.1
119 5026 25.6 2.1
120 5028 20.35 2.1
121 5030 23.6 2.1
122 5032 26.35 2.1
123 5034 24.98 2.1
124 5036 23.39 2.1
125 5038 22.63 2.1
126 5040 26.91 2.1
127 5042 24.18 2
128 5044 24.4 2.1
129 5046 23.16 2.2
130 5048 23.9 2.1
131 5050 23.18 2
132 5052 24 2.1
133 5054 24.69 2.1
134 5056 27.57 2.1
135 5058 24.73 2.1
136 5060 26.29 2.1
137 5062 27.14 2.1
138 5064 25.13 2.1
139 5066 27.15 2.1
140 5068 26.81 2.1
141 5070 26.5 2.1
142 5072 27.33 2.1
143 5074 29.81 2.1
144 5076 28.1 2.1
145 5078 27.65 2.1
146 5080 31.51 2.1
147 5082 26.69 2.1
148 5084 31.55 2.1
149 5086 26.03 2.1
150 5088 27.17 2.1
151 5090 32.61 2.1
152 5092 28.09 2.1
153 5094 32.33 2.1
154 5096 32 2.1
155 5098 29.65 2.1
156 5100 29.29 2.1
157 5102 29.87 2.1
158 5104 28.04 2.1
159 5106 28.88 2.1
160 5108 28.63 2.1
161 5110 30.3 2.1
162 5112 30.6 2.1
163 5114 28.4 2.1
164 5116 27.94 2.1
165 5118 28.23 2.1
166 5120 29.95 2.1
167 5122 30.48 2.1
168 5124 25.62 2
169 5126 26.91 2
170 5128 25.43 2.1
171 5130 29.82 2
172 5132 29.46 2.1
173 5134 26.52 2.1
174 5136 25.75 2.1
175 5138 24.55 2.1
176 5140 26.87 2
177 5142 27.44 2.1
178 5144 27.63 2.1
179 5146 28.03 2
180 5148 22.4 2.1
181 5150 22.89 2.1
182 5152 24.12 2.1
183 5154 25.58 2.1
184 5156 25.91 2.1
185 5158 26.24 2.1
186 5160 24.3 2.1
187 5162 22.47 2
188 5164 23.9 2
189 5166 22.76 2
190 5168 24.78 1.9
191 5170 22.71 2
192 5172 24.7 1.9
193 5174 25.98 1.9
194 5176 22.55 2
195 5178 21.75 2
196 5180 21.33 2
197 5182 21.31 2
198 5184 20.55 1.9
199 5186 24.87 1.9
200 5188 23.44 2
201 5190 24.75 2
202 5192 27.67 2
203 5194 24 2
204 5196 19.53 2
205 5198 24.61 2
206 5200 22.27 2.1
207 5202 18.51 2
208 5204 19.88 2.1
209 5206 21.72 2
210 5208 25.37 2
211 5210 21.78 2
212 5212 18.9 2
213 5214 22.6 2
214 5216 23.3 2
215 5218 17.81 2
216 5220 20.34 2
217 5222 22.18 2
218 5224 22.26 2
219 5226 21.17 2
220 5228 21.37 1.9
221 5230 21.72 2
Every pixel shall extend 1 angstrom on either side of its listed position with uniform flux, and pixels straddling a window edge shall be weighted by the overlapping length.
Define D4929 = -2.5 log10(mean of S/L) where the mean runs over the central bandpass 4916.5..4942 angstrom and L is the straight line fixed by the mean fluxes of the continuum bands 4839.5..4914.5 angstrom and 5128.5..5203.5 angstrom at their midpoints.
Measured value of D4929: 0.01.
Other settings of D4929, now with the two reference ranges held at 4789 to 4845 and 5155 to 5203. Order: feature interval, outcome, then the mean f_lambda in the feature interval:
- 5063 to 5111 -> -0.218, 28.8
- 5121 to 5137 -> -0.172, 27.5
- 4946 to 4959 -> 0.049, 22.8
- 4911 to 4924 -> -0.056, 25.2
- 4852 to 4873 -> -0.030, 24.7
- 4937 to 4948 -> 0.091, 22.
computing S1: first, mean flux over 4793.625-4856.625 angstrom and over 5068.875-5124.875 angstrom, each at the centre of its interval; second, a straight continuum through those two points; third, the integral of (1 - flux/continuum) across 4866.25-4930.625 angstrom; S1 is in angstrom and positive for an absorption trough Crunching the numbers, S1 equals 1.68 angstrom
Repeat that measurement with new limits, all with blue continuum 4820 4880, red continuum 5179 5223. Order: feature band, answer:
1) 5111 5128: -4.4 angstrom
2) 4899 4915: -0.4 angstrom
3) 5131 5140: -1.7 angstrom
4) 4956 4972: -0.4 angstrom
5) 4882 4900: -0.5 angstrom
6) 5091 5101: -3.4 angstrom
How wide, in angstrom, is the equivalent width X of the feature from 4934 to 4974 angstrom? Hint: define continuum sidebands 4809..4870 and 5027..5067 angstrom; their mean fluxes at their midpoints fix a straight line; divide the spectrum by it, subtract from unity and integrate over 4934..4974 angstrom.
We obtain 2.3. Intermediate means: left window 23.6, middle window 22.8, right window 24.7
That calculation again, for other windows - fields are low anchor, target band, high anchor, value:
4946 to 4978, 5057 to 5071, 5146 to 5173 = -1.6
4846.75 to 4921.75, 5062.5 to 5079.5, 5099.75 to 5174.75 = -0.9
